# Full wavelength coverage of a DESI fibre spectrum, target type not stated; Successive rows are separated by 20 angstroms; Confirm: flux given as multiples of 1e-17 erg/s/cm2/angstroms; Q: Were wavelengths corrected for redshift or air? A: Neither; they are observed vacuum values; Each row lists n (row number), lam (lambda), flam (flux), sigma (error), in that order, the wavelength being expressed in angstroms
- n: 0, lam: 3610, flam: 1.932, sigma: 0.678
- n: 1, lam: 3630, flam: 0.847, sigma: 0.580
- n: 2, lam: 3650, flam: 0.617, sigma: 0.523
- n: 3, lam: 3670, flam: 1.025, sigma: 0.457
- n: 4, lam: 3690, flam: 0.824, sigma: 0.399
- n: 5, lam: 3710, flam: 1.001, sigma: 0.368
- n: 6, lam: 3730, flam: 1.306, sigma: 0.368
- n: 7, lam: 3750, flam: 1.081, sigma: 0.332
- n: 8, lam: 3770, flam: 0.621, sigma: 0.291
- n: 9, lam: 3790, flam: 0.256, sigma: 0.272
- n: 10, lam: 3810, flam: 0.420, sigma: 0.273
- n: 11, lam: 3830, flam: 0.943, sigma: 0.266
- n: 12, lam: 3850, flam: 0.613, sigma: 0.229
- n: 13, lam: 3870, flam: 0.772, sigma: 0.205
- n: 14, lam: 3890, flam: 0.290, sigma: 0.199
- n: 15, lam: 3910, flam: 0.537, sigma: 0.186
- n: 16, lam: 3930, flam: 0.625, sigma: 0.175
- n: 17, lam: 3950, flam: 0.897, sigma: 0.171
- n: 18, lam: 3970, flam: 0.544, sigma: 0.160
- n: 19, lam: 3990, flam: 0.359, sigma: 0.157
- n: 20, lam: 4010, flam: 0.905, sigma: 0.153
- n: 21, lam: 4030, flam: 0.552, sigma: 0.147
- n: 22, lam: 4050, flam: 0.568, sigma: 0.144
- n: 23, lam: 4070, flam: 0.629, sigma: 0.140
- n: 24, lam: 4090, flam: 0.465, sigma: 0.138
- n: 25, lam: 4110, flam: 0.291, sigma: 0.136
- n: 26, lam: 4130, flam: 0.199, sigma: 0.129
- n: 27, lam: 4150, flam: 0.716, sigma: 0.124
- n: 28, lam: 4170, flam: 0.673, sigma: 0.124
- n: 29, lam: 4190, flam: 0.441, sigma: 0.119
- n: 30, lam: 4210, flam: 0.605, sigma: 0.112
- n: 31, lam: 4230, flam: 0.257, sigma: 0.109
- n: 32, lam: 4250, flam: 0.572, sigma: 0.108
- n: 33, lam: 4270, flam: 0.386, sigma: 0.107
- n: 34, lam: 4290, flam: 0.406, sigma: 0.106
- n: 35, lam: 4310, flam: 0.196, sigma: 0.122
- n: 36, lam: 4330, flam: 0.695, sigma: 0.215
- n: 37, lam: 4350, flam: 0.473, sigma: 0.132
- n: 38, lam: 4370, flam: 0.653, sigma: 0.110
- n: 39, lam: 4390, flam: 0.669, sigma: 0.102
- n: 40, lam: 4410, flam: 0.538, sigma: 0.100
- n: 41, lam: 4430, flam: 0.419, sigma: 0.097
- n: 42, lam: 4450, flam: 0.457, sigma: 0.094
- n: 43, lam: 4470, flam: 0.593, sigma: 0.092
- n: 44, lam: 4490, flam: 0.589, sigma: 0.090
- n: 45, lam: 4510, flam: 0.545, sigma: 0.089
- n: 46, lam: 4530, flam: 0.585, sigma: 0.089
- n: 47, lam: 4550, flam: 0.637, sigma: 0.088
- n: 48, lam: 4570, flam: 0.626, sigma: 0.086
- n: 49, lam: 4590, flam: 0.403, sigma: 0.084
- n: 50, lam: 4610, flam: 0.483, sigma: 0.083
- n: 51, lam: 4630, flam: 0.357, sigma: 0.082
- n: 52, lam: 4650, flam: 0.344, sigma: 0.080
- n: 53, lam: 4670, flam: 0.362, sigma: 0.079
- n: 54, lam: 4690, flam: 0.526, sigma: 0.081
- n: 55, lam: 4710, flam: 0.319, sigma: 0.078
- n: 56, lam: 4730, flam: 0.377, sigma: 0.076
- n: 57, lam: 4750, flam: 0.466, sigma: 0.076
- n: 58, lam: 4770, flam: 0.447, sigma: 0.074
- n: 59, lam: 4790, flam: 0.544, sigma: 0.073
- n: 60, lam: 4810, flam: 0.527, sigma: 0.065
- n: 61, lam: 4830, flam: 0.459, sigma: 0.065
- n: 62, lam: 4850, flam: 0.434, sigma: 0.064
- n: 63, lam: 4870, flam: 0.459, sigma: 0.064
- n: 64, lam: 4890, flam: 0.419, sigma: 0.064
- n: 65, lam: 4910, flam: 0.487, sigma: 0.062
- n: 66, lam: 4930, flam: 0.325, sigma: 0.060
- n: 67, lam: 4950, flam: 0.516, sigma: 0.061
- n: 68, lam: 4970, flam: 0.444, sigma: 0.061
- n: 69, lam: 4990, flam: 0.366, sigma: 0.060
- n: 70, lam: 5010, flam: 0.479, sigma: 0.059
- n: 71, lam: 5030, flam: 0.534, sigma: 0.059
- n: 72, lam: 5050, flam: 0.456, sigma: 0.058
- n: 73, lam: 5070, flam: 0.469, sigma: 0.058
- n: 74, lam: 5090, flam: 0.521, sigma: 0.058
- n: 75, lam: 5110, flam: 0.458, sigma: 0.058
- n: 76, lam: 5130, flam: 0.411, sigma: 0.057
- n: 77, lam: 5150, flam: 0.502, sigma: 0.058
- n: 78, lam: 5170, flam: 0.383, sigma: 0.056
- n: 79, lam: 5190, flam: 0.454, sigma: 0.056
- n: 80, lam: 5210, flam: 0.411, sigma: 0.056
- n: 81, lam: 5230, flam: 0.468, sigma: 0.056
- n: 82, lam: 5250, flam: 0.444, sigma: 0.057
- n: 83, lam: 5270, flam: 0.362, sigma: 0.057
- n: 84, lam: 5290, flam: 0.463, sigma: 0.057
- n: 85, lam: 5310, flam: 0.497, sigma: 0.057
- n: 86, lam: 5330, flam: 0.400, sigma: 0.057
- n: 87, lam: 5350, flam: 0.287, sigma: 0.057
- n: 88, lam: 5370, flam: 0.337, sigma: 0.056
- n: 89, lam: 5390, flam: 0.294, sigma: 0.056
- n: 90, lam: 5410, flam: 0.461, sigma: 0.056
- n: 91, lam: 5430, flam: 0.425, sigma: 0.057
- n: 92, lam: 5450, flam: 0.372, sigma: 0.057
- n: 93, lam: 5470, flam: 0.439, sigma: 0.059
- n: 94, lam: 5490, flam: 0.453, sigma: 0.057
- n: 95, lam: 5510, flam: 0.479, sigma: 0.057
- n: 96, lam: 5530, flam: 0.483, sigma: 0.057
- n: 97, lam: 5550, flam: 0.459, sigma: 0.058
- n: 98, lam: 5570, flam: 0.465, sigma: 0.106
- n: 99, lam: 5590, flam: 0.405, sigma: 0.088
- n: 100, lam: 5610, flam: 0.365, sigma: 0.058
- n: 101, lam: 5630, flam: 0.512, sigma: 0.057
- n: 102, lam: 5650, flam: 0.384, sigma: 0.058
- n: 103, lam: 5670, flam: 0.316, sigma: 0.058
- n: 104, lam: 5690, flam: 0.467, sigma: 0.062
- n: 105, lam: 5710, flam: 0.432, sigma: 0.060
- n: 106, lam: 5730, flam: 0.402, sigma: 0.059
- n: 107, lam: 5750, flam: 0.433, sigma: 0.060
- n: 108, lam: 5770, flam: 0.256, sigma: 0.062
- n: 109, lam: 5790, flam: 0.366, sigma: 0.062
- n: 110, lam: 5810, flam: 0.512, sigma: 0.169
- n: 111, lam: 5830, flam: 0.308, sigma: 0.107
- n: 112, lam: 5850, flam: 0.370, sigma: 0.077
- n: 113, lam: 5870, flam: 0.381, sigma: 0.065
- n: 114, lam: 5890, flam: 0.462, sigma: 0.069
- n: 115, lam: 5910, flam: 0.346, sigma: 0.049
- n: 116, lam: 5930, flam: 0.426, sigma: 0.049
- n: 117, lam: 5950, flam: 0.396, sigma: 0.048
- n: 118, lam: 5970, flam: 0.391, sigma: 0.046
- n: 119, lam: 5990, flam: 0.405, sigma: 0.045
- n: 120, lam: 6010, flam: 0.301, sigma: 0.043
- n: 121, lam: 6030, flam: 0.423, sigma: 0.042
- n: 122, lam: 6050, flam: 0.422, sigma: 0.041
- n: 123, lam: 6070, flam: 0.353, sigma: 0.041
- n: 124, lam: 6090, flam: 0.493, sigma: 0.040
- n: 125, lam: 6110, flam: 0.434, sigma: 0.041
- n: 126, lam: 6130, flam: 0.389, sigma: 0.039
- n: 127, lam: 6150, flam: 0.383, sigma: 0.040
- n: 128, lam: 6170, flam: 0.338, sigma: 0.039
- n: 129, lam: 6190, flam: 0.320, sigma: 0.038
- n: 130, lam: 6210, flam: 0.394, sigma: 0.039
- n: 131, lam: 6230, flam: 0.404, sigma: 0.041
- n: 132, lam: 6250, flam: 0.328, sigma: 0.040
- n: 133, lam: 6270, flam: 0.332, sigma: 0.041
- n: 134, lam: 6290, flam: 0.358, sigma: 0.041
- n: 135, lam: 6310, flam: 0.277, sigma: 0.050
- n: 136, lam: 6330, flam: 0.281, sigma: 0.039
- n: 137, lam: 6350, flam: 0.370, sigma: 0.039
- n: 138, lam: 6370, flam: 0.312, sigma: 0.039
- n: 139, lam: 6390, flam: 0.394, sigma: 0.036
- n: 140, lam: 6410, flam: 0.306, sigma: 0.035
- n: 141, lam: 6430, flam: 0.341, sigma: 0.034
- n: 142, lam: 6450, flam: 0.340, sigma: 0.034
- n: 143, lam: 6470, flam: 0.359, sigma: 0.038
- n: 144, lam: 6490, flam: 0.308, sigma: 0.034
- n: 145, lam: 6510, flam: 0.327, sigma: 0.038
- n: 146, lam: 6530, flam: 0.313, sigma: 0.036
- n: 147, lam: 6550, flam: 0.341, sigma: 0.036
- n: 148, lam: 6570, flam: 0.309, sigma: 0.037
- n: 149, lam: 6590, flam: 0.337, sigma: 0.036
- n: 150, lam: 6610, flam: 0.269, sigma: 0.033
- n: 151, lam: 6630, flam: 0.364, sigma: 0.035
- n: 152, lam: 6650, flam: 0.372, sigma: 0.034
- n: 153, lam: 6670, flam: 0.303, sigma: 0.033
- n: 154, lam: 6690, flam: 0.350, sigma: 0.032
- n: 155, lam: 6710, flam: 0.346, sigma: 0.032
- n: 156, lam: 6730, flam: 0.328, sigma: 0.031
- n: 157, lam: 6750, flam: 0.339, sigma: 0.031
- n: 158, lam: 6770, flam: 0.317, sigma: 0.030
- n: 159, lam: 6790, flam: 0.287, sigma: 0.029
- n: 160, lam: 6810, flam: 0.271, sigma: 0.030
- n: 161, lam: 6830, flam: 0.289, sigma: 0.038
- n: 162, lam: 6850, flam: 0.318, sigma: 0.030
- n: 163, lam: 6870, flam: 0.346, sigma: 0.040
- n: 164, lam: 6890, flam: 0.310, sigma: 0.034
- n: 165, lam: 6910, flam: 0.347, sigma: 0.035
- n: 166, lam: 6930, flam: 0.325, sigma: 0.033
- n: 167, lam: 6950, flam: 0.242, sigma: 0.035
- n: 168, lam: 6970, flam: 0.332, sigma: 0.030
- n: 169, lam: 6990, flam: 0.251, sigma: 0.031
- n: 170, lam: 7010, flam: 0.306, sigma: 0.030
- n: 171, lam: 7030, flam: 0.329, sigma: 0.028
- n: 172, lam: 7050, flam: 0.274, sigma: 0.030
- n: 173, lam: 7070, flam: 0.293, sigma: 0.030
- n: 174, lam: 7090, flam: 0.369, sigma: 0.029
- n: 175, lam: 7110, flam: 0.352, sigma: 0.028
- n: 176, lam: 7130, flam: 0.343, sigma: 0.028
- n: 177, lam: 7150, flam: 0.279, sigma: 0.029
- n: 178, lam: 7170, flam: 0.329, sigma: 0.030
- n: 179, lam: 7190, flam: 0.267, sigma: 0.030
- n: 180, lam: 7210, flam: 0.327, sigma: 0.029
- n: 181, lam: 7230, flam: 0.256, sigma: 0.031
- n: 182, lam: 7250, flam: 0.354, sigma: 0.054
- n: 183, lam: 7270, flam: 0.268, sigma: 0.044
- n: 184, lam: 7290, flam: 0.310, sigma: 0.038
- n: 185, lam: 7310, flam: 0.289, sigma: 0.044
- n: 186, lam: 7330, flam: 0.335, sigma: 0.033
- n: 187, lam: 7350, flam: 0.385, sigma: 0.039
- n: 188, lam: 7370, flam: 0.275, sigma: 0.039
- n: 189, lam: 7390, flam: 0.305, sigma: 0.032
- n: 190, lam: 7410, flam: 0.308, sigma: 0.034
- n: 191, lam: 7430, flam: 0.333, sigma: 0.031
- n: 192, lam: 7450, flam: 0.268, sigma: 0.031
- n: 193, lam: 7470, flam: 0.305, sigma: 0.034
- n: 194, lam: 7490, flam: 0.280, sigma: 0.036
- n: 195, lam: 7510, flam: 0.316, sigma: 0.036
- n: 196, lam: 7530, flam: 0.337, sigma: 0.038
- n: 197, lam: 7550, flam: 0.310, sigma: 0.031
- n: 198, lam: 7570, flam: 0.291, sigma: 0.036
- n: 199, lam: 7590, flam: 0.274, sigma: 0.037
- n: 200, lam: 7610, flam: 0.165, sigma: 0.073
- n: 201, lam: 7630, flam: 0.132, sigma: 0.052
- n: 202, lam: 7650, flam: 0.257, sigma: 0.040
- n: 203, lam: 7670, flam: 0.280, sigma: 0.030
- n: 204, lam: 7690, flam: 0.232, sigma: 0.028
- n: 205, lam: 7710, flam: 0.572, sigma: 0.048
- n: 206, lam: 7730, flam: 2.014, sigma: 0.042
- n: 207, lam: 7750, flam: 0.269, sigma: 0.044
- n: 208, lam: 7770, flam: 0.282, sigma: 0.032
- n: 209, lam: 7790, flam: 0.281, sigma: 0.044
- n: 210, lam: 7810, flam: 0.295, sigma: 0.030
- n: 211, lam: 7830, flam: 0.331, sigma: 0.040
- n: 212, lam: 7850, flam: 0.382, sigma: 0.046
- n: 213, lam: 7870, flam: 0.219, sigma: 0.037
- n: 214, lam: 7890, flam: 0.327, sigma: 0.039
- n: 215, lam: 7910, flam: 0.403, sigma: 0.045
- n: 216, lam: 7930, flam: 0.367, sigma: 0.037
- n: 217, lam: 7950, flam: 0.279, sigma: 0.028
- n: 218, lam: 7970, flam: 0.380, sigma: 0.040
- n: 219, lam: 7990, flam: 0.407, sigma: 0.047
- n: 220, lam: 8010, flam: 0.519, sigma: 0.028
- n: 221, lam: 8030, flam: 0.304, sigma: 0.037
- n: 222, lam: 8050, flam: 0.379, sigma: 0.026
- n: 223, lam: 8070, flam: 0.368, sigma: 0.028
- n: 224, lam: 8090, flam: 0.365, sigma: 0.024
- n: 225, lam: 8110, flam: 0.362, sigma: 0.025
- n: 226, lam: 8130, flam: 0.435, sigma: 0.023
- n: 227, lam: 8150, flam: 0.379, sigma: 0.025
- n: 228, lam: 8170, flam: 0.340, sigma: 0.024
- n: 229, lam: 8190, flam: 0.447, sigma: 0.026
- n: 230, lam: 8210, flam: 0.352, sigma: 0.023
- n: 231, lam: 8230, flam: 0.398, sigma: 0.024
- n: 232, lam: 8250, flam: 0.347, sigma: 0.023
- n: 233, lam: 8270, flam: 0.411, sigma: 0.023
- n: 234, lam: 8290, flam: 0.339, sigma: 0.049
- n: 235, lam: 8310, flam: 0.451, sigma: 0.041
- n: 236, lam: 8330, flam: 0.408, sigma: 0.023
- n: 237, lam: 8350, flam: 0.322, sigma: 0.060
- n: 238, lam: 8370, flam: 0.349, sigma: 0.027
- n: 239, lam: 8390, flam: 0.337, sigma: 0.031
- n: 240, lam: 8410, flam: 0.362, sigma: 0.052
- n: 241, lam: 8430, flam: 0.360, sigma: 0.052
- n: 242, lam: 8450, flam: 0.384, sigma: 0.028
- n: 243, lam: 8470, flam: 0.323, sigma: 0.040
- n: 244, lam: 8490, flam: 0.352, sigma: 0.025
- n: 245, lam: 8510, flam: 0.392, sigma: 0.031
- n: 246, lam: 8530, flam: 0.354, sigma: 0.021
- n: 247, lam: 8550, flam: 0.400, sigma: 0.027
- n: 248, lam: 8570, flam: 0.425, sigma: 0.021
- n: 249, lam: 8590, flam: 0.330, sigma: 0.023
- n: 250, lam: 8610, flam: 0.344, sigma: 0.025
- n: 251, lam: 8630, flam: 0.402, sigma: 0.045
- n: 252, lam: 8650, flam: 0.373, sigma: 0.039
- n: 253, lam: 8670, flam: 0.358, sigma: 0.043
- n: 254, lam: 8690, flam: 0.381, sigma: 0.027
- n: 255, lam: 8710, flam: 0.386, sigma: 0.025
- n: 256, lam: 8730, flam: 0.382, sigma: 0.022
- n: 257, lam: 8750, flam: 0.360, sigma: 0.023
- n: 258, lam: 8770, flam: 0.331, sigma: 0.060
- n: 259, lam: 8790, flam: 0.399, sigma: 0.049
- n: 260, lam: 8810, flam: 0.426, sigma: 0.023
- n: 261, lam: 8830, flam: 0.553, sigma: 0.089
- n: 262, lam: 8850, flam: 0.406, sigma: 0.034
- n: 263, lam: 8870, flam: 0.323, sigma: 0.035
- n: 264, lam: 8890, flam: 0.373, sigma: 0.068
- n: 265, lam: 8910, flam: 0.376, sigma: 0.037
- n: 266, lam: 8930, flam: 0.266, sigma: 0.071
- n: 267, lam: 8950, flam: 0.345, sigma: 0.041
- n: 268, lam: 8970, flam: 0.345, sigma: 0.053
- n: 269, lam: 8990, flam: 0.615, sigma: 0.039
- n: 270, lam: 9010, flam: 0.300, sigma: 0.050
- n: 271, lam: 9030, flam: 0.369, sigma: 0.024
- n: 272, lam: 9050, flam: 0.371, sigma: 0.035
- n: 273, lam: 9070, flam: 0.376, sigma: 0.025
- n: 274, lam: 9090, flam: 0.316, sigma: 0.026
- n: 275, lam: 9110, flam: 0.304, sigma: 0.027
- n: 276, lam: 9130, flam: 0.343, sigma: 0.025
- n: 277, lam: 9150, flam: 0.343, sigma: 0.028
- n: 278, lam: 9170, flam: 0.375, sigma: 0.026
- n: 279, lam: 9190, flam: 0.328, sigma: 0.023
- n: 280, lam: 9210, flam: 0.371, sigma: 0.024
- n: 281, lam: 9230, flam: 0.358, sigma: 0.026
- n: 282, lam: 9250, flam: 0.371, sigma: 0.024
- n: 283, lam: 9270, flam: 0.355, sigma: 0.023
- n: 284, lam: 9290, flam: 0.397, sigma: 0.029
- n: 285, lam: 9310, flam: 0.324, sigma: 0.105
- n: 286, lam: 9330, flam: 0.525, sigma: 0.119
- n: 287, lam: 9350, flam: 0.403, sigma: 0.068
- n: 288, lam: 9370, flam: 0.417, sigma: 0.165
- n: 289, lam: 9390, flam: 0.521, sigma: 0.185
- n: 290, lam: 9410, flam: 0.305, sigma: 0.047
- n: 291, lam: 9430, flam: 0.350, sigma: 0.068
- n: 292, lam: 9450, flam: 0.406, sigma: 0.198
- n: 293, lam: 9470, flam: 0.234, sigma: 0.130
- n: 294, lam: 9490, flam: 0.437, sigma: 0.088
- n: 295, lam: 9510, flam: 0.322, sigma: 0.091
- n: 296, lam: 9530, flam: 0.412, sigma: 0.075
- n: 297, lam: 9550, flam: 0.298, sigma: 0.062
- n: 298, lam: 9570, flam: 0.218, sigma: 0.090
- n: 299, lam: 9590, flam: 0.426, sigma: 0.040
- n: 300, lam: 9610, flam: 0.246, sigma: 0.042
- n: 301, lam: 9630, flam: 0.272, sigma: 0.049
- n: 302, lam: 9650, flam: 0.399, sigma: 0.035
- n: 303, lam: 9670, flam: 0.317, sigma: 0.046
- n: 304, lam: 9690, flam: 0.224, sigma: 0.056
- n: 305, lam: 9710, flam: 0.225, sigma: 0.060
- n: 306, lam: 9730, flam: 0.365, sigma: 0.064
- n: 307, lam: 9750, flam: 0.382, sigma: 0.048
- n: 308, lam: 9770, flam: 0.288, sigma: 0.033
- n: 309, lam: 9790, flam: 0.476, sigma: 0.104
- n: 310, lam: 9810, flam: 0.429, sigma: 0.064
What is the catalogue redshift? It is 1.07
